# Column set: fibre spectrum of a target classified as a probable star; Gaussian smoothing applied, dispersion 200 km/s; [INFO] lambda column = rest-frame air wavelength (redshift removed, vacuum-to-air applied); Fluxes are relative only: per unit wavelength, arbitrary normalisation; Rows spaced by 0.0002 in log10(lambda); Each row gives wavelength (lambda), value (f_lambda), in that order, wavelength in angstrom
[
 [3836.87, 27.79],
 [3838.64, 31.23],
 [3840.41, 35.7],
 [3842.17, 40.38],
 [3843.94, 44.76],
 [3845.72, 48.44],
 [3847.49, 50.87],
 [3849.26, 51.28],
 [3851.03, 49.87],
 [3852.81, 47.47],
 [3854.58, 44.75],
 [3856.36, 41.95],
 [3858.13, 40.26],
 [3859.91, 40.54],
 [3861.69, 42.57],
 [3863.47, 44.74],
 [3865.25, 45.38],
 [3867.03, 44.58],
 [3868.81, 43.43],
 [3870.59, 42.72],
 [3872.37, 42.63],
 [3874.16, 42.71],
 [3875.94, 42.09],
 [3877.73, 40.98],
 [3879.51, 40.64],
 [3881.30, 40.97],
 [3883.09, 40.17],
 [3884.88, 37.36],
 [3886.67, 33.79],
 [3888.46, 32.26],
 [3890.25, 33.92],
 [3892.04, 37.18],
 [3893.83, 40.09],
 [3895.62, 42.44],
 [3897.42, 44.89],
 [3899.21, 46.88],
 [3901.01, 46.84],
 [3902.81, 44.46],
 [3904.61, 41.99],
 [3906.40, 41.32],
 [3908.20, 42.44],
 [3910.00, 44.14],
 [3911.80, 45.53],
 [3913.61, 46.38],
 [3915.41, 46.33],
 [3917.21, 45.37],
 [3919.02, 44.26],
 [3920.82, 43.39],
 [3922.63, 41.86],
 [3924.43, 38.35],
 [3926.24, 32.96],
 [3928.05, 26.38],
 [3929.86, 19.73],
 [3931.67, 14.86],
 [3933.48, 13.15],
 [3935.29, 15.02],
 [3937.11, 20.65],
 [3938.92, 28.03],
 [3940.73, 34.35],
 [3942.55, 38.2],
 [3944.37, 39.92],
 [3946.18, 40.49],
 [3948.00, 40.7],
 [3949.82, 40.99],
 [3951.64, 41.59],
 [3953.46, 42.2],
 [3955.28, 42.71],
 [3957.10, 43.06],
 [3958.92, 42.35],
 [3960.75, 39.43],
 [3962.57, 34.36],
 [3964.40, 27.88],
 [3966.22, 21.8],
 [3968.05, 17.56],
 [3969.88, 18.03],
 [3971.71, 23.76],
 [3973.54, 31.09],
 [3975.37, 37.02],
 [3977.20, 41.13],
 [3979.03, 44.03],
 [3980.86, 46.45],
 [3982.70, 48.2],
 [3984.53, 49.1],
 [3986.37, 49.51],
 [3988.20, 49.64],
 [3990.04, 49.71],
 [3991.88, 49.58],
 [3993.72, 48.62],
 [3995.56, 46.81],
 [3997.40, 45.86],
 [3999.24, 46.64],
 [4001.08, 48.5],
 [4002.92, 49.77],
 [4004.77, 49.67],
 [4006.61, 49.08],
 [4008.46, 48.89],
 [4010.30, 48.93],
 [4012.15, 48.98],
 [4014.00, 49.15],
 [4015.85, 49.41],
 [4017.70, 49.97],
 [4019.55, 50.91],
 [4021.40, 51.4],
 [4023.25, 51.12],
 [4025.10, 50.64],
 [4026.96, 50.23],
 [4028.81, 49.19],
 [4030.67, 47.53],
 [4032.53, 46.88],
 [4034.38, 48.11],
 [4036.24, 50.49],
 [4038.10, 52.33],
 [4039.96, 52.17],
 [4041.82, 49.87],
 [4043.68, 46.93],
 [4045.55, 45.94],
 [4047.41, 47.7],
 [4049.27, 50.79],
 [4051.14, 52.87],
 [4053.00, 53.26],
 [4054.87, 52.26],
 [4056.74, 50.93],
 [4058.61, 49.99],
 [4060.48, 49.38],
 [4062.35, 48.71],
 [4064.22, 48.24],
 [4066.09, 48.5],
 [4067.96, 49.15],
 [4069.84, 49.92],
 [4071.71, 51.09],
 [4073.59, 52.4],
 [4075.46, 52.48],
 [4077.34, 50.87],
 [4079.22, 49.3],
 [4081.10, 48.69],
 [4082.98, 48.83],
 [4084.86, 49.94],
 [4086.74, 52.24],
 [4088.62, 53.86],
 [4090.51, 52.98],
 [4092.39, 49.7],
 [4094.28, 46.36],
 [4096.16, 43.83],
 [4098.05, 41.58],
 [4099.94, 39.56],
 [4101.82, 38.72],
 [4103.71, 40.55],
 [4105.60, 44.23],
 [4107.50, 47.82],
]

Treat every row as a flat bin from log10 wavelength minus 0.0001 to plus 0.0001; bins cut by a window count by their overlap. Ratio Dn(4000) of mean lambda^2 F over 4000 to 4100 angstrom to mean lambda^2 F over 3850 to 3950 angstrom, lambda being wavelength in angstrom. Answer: 1.37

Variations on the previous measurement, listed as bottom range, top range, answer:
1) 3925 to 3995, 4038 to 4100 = 1.47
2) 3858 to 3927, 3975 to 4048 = 1.23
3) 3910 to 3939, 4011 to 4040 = 1.59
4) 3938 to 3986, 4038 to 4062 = 1.42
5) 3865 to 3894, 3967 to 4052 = 1.24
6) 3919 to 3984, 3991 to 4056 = 1.52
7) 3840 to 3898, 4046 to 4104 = 1.29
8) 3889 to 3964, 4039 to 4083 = 1.42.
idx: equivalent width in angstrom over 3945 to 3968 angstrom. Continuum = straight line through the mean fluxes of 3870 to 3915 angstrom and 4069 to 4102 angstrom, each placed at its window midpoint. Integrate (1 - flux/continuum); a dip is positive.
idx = 3.4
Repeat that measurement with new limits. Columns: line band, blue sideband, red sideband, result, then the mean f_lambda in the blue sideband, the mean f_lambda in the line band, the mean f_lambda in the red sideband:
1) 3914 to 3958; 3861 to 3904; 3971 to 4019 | 8.9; 41.4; 34.9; 46.3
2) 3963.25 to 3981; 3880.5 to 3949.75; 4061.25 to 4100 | 4.8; 37.1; 30.3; 49.2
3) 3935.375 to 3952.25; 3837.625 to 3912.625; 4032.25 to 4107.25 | 3.6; 42.3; 35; 48.8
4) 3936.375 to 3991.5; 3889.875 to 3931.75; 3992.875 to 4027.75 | 9.1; 40.2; 37.6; 49.2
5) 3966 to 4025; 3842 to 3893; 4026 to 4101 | 3.2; 42.4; 44.5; 49.4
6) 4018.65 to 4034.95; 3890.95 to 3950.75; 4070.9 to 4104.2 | -2.0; 37.2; 49.6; 48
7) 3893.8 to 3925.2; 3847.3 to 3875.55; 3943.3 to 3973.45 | -3.3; 44.5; 43.8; 34.7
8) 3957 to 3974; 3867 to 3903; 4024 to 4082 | 6.0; 40.8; 29.3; 49.9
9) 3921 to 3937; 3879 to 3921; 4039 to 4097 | 6.4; 41.8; 25.9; 50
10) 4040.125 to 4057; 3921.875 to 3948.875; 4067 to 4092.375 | -1.4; 29.6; 50.1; 50.9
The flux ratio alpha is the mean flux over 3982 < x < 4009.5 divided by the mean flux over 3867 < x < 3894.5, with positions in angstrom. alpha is 1.23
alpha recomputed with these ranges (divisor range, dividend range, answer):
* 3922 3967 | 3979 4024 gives 1.49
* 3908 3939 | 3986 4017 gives 1.44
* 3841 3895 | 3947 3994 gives 0.93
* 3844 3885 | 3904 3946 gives 0.80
